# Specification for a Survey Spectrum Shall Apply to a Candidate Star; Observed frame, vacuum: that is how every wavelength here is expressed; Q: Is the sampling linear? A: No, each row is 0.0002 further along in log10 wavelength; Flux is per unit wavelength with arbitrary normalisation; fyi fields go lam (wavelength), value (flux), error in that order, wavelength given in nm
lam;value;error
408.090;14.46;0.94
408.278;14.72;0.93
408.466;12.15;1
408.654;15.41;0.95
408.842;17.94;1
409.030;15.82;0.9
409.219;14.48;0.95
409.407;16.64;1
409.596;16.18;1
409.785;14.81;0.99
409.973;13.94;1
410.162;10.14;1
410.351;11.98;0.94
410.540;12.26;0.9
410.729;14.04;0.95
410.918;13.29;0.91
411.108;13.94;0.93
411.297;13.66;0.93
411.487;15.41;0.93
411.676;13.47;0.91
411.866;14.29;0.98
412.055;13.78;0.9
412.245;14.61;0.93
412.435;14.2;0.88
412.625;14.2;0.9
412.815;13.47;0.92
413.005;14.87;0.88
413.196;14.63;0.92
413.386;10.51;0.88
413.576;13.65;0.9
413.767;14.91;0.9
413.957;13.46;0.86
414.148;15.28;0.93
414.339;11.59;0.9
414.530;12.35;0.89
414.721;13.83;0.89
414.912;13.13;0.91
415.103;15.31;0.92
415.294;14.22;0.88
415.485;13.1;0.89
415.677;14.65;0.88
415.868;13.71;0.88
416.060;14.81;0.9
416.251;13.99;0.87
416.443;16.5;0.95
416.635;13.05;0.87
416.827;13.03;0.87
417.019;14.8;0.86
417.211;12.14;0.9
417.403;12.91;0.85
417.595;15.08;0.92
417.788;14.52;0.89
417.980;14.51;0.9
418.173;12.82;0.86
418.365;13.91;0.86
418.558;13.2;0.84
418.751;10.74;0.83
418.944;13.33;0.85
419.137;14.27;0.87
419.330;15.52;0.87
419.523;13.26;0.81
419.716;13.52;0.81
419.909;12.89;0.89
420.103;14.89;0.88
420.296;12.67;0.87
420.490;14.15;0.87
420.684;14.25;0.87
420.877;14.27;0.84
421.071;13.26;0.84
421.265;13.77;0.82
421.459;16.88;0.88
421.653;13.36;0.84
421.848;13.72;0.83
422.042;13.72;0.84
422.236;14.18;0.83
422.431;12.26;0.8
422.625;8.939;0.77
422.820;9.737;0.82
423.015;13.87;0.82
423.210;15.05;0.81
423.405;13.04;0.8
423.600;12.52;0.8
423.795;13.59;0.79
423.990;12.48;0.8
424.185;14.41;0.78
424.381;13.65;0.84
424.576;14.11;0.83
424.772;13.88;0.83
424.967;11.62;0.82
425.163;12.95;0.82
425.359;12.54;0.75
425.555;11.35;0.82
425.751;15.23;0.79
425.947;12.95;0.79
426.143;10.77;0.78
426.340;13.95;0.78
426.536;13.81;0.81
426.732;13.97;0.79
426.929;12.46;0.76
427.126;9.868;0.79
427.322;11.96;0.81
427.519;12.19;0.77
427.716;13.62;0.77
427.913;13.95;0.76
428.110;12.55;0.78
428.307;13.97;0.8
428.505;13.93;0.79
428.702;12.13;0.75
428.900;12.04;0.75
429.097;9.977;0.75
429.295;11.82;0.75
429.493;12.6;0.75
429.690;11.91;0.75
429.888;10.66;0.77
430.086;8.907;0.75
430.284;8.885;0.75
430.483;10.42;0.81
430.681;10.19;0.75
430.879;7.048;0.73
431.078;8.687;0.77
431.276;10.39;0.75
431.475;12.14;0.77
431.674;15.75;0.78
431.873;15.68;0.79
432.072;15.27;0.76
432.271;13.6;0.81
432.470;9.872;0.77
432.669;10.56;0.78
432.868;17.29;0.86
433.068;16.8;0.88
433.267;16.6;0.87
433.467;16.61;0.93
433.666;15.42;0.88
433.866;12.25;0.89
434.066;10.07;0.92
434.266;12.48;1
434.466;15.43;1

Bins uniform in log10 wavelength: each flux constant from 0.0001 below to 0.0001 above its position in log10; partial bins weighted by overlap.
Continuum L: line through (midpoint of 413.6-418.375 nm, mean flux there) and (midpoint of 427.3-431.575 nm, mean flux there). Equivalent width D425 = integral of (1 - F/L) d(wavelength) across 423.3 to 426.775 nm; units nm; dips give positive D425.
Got -0.28 nm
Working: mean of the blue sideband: 13.9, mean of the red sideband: 11.3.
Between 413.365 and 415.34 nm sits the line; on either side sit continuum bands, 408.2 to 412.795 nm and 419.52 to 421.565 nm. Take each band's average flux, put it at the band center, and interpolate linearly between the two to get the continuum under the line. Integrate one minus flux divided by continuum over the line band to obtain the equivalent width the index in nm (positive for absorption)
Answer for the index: 0.079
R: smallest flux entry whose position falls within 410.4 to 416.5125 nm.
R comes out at 10.51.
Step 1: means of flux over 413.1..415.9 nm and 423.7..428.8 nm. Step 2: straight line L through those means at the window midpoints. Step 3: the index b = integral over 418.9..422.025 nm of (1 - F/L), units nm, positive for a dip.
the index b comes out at -0.165 nm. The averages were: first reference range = 13.6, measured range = 14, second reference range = 13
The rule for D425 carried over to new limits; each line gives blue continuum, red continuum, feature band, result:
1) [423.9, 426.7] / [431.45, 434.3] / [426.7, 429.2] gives 0.188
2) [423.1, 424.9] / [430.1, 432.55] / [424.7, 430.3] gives 0.105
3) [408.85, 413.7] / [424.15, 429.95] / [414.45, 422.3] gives -0.265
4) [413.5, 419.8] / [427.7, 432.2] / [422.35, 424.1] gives 0.056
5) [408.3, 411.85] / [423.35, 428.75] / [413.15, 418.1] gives -0.014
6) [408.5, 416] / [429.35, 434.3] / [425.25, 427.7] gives 0.042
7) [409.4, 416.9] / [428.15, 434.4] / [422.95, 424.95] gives -0.090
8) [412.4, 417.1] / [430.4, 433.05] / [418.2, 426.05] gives -0.106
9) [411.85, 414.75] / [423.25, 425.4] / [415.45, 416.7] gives -0.070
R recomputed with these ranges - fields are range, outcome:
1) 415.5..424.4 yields 8.939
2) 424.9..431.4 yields 7.048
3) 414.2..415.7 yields 11.59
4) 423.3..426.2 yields 10.77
